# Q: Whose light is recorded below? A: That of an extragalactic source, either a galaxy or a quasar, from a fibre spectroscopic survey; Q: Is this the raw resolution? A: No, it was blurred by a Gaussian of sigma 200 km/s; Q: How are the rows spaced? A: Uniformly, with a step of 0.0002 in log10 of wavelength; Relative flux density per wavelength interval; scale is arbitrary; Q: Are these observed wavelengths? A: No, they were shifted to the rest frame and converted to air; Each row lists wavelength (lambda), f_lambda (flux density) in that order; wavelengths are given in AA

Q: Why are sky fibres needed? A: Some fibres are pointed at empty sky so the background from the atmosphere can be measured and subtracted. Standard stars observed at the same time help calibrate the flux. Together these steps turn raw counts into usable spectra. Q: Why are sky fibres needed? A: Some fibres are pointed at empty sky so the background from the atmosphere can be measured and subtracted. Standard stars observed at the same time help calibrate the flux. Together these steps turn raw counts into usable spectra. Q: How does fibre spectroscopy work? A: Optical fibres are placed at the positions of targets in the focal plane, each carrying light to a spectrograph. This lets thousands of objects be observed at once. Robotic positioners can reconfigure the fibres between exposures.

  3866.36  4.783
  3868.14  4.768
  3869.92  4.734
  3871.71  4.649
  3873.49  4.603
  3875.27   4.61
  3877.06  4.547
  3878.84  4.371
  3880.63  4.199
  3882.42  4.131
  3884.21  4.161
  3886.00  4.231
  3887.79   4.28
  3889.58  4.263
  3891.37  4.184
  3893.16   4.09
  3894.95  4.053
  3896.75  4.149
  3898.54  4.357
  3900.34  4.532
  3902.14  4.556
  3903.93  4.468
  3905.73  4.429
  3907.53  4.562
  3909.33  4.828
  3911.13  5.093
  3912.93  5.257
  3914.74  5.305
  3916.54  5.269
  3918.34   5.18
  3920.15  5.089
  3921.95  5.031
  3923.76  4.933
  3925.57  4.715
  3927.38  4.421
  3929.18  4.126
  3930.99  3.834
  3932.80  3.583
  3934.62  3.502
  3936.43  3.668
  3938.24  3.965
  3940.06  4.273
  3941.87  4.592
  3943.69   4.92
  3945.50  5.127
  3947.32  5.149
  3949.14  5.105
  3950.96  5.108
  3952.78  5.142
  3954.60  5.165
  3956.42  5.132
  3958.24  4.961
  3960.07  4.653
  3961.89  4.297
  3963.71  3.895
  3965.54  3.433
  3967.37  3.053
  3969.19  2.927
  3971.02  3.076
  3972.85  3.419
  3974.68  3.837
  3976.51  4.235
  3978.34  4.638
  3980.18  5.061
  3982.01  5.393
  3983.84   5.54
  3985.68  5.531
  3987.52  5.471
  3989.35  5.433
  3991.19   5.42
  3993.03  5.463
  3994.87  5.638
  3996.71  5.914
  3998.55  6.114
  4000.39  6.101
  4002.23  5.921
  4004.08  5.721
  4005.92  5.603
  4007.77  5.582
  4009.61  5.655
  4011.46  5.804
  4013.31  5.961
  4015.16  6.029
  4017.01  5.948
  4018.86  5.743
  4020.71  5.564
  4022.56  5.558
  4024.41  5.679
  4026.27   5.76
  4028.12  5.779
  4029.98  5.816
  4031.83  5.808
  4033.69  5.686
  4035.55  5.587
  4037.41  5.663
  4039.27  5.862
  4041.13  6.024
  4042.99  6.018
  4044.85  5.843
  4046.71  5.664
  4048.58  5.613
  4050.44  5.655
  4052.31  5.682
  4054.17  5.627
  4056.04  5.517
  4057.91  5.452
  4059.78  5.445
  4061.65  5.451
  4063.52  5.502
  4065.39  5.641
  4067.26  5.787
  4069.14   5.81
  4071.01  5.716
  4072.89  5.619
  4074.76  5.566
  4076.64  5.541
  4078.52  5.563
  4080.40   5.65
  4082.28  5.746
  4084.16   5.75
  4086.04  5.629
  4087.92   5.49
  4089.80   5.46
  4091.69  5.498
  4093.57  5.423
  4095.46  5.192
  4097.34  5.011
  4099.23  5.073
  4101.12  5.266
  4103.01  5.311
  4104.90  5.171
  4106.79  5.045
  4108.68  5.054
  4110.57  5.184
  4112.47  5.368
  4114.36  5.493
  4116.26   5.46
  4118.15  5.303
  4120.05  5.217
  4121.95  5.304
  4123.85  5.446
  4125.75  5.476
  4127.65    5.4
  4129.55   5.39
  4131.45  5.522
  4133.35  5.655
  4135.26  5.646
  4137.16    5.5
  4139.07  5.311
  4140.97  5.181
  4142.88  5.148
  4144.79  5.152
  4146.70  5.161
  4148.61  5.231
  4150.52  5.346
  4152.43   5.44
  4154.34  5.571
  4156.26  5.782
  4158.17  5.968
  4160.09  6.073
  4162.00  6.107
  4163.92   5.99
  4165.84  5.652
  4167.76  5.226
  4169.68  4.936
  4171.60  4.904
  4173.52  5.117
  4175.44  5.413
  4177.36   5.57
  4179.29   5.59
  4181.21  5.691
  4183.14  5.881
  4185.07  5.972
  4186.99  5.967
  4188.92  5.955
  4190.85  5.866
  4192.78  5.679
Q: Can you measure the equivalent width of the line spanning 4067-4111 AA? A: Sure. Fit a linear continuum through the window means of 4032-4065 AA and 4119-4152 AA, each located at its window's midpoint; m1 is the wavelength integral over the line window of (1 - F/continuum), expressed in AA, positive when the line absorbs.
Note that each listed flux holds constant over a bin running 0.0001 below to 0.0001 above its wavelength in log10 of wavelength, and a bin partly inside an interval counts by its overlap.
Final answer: 0.7 AA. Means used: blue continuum 5.67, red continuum 5.36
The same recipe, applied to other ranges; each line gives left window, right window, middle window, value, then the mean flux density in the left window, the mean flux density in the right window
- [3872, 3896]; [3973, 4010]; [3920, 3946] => 2.3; 4.29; 5.37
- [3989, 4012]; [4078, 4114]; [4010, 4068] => -1.4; 5.73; 5.36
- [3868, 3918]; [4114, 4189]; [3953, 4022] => -2.5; 4.53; 5.5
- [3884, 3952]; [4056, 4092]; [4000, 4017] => -2.2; 4.54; 5.59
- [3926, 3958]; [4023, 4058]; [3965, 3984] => 3.6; 4.53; 5.73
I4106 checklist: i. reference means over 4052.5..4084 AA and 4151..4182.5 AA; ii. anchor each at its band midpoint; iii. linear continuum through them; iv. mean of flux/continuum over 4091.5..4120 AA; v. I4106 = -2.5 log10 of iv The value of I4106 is 0.07 mag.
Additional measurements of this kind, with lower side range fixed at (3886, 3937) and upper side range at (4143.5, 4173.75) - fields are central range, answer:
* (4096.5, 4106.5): 0.020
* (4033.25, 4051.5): -0.150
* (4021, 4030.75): -0.154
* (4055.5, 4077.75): -0.096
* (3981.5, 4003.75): -0.176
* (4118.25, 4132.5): -0.008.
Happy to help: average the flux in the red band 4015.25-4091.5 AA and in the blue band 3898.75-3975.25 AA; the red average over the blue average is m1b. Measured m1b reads 1.3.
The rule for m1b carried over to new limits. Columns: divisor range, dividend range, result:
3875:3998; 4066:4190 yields 1.20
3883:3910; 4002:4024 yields 1.33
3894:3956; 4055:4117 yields 1.18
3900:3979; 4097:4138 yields 1.20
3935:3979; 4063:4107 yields 1.27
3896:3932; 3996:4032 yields 1.23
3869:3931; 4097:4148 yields 1.16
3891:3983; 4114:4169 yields 1.23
